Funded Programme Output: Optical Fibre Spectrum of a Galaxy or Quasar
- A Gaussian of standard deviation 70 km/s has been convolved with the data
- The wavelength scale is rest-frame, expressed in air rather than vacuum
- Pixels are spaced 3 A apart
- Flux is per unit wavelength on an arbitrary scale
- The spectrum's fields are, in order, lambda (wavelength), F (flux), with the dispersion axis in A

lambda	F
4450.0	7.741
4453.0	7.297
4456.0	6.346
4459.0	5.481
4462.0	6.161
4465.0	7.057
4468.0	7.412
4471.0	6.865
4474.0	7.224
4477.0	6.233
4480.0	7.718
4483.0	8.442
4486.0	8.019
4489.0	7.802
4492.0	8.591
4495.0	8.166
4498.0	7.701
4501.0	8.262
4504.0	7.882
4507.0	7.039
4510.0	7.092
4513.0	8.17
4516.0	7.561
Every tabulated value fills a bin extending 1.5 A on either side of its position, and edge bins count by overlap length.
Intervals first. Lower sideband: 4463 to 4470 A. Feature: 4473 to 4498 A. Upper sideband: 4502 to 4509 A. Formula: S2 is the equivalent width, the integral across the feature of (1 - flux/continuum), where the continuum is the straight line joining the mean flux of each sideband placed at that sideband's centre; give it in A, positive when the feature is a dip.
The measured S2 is -1.6 A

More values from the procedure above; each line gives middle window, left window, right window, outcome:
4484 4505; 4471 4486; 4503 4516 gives -1.7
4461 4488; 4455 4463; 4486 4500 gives -1.4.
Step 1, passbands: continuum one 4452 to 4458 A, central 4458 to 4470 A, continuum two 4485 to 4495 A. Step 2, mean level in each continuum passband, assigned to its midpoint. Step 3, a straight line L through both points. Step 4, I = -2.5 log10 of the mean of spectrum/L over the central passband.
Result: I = 0.08 mag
